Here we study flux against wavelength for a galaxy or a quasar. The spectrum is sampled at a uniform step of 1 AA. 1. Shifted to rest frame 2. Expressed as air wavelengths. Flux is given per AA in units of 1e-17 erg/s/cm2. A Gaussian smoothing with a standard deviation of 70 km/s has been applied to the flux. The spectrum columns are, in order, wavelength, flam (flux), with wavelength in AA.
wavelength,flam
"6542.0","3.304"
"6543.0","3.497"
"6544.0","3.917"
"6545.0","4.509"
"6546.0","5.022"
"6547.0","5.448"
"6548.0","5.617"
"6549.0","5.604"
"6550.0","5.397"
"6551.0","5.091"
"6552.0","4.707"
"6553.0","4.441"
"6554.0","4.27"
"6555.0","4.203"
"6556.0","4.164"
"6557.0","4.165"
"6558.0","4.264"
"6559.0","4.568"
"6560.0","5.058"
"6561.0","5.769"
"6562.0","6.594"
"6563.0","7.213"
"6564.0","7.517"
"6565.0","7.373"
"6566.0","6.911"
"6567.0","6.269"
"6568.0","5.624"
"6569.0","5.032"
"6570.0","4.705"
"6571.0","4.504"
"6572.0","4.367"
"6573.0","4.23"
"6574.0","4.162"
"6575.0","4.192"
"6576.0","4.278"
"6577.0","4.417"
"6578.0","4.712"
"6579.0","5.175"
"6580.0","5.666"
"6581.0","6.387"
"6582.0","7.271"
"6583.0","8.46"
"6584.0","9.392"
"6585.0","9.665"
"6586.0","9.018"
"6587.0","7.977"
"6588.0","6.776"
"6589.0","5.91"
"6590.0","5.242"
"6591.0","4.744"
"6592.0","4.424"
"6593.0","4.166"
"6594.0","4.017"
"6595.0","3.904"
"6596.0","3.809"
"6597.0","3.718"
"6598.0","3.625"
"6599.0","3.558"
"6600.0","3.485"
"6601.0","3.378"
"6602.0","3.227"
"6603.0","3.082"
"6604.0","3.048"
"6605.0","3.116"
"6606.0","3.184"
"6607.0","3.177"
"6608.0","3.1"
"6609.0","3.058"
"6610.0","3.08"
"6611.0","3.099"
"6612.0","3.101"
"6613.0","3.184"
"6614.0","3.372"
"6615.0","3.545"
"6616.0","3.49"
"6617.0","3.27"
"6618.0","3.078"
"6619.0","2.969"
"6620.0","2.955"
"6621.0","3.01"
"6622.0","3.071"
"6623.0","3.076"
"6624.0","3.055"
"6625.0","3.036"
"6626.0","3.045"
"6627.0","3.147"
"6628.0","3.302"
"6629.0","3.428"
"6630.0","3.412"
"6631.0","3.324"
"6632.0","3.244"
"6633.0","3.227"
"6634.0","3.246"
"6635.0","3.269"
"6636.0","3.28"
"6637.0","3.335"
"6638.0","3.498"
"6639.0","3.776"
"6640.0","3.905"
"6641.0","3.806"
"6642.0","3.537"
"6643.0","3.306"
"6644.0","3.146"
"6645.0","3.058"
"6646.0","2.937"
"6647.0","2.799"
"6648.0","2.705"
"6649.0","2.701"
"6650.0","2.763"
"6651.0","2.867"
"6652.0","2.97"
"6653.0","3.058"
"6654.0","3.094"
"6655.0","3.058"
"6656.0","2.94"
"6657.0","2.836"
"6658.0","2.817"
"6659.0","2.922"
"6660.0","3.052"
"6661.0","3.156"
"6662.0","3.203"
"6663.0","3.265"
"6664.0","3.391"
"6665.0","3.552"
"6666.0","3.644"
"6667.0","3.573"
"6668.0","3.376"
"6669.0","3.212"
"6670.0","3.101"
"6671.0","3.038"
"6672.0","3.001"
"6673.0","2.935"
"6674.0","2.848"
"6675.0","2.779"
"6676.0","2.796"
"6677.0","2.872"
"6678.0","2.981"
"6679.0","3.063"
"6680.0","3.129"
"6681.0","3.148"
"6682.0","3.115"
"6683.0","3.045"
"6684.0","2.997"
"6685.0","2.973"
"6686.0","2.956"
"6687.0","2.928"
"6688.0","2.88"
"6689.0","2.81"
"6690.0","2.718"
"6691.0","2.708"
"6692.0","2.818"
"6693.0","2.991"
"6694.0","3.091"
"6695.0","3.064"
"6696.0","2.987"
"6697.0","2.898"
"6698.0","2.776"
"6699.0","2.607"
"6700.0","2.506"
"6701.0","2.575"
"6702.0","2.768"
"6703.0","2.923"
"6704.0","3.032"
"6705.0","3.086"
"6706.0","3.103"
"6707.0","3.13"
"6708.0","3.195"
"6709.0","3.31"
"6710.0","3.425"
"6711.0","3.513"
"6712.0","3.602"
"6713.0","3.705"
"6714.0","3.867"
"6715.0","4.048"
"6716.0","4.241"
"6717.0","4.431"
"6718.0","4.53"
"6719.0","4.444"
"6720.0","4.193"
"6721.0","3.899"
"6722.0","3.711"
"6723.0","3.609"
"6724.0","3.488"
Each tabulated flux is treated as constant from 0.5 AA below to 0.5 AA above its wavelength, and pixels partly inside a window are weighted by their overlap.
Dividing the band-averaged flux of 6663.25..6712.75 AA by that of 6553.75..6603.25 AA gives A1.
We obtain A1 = 0.57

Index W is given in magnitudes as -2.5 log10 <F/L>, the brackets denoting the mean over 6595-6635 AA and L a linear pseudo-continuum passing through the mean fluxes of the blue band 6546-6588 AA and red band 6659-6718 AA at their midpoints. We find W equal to 0.40 mag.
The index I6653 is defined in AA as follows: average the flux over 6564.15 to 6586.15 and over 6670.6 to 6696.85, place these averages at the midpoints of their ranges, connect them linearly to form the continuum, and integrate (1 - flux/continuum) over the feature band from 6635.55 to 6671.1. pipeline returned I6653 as 5.5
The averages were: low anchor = 5.97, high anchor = 2.95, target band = 3.19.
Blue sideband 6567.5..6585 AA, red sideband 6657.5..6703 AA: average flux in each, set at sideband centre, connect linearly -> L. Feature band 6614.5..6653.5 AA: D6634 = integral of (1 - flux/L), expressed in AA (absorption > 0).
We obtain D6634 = 8.8 AA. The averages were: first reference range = 5.57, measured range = 3.2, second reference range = 3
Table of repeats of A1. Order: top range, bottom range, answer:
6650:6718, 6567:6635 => 0.73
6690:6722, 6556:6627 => 0.72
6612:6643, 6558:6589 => 0.54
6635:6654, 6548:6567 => 0.59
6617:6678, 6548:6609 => 0.62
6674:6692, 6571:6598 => 0.53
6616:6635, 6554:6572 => 0.58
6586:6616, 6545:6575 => 0.76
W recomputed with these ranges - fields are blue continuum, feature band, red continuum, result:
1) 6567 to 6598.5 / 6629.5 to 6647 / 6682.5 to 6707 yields 0.24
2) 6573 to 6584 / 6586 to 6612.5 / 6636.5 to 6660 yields 0.21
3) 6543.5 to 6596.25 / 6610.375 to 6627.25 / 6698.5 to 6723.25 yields 0.46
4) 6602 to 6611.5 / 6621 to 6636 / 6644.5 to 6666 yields -0.05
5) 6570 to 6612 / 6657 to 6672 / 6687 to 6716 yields 0.14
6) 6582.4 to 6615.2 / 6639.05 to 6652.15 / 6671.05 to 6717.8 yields 0.22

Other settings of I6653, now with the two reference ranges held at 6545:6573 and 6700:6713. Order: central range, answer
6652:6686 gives 5.5 AA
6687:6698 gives 1.5 AA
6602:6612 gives 3.2 AA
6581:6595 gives -4.9 AA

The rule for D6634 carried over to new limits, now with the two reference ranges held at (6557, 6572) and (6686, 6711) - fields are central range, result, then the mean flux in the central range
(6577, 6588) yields -3.9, 7.21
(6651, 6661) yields 2.2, 2.98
